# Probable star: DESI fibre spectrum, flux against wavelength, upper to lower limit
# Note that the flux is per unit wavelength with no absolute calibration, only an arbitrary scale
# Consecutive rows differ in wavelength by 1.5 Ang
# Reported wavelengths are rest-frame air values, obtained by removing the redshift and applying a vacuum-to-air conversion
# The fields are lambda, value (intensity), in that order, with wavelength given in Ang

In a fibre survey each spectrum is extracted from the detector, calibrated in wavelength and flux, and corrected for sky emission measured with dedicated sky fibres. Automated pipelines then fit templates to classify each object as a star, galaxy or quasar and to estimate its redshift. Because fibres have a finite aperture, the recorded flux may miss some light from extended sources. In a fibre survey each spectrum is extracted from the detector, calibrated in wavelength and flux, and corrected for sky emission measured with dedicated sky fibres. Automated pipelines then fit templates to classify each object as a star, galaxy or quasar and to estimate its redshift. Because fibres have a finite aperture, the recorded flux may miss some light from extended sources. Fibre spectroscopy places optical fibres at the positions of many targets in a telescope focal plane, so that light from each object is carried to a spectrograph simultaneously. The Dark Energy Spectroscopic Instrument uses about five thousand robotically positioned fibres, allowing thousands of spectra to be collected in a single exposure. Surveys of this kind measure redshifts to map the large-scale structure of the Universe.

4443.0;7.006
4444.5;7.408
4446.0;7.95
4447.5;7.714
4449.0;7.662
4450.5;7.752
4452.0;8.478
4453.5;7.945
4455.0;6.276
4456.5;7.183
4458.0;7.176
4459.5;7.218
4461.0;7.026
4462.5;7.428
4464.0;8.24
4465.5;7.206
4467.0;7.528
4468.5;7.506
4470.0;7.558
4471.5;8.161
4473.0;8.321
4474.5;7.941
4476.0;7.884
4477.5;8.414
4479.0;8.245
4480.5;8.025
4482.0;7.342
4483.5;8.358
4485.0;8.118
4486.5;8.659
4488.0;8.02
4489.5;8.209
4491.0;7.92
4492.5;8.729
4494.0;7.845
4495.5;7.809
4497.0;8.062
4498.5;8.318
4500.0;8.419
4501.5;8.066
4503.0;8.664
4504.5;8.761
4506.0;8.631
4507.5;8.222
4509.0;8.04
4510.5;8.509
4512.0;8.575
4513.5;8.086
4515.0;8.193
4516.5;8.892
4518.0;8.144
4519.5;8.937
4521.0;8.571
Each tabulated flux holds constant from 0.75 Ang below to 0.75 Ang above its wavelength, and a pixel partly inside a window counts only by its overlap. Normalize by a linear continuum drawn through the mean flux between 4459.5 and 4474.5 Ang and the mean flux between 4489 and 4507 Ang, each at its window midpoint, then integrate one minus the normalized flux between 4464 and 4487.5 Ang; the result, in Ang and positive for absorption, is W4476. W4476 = -0.4 Ang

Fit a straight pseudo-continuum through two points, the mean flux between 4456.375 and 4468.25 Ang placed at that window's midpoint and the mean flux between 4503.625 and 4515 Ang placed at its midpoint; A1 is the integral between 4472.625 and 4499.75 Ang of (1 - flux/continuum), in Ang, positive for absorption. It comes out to -0.8 Ang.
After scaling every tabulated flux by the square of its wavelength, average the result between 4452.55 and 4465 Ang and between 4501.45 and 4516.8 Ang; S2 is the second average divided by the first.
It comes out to 1.2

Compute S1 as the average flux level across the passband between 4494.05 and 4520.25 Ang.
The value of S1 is 8.36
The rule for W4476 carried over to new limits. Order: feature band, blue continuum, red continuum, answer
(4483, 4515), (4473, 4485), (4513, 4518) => -0.2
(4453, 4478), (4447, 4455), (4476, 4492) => 1.1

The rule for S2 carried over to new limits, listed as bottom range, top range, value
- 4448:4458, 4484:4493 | 1.12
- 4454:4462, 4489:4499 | 1.18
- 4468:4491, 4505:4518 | 1.06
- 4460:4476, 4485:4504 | 1.08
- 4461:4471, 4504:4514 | 1.13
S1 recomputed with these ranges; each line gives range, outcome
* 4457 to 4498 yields 7.89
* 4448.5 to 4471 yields 7.48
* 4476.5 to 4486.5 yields 8.12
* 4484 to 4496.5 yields 8.17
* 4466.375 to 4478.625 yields 7.93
